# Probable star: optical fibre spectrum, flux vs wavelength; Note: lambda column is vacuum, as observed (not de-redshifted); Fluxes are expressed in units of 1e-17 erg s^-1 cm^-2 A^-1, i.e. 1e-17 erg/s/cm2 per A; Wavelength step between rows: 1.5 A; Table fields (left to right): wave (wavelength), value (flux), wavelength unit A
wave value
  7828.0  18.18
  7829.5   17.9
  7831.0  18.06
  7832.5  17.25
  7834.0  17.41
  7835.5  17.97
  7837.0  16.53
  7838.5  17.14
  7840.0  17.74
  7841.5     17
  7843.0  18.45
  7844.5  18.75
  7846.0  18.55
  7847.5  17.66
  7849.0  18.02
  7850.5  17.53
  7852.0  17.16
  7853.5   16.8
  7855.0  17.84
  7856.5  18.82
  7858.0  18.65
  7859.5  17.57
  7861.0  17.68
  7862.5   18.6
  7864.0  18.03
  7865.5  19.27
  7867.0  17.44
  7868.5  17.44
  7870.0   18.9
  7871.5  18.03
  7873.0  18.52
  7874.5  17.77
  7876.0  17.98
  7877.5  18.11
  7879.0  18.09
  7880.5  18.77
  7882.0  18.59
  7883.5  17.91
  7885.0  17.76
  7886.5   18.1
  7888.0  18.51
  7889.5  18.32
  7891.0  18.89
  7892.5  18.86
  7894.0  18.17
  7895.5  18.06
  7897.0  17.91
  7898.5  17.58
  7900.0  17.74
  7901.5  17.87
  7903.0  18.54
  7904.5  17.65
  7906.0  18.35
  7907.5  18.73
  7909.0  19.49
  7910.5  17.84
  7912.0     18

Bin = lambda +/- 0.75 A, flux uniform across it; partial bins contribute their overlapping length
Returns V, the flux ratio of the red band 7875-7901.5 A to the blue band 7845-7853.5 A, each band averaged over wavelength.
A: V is 1.03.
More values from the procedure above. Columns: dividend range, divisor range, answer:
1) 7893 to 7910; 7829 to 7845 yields 1.03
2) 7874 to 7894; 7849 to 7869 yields 1.02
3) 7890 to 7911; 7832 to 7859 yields 1.03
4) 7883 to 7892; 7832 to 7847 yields 1.03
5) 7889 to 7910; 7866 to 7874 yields 1.01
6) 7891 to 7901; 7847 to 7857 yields 1.03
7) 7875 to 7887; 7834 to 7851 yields 1.02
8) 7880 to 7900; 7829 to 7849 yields 1.03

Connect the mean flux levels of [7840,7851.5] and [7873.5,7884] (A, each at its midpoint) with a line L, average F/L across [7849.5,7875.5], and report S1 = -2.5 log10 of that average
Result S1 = 0.00 mag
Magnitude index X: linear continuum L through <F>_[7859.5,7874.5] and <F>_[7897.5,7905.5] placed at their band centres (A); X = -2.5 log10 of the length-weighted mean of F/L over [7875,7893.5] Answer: -0.02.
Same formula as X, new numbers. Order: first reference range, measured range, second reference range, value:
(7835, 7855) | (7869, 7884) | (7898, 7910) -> -0.018 mag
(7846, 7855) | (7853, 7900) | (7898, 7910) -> -0.016 mag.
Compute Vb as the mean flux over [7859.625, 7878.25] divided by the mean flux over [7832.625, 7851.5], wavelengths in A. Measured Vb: 1.02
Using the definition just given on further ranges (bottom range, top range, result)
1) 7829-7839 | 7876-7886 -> 1.04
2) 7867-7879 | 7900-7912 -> 1.01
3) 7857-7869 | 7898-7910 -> 1.01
